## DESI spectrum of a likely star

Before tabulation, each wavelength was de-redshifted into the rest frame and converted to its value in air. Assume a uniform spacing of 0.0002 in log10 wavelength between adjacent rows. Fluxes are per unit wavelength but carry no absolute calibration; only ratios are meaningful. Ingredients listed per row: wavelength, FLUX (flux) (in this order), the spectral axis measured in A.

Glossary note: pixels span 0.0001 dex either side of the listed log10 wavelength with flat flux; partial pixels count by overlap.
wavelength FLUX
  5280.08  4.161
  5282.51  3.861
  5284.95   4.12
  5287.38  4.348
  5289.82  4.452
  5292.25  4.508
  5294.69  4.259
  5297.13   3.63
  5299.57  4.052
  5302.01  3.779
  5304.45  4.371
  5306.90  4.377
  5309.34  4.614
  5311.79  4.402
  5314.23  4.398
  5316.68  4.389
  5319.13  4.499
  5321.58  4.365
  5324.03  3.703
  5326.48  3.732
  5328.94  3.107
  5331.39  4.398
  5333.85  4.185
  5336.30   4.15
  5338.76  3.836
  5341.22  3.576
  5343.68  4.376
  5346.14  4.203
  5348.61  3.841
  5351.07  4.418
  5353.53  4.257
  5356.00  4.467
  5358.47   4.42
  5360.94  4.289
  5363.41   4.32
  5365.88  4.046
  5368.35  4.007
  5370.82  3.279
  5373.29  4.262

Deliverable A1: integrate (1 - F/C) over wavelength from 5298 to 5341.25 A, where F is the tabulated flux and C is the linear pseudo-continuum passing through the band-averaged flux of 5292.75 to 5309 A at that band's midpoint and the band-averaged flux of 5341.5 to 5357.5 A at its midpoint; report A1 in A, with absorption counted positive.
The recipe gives 0.5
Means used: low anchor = 4.13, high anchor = 4.22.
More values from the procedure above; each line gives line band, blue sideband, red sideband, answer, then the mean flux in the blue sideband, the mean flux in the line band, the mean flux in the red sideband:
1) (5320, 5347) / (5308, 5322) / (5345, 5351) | 1.8 A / 4.45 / 3.97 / 4.09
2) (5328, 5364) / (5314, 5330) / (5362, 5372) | -1.5 A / 4.01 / 4.13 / 3.92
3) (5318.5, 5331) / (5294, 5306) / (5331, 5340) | 0.6 A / 4.02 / 3.89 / 4.12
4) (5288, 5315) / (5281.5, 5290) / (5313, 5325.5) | -0.3 A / 4.17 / 4.26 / 4.26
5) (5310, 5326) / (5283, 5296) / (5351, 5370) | 0.0 A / 4.3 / 4.28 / 4.25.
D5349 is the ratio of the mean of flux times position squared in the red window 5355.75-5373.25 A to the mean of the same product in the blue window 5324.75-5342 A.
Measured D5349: 1.08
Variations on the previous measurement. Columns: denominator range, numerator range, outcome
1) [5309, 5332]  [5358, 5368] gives 1.04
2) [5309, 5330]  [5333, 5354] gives 1.00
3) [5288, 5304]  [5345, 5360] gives 1.05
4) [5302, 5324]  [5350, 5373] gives 0.98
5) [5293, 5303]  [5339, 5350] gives 1.03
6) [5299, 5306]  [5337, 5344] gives 0.97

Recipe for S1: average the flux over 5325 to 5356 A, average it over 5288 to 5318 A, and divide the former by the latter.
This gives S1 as 0.9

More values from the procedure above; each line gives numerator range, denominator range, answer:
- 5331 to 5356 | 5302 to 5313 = 0.95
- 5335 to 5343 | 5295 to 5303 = 1.01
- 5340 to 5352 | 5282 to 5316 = 0.96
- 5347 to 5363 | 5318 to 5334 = 1.07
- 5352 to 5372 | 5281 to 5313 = 0.98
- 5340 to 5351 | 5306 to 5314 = 0.91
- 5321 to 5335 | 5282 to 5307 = 0.94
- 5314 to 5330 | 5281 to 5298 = 0.96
